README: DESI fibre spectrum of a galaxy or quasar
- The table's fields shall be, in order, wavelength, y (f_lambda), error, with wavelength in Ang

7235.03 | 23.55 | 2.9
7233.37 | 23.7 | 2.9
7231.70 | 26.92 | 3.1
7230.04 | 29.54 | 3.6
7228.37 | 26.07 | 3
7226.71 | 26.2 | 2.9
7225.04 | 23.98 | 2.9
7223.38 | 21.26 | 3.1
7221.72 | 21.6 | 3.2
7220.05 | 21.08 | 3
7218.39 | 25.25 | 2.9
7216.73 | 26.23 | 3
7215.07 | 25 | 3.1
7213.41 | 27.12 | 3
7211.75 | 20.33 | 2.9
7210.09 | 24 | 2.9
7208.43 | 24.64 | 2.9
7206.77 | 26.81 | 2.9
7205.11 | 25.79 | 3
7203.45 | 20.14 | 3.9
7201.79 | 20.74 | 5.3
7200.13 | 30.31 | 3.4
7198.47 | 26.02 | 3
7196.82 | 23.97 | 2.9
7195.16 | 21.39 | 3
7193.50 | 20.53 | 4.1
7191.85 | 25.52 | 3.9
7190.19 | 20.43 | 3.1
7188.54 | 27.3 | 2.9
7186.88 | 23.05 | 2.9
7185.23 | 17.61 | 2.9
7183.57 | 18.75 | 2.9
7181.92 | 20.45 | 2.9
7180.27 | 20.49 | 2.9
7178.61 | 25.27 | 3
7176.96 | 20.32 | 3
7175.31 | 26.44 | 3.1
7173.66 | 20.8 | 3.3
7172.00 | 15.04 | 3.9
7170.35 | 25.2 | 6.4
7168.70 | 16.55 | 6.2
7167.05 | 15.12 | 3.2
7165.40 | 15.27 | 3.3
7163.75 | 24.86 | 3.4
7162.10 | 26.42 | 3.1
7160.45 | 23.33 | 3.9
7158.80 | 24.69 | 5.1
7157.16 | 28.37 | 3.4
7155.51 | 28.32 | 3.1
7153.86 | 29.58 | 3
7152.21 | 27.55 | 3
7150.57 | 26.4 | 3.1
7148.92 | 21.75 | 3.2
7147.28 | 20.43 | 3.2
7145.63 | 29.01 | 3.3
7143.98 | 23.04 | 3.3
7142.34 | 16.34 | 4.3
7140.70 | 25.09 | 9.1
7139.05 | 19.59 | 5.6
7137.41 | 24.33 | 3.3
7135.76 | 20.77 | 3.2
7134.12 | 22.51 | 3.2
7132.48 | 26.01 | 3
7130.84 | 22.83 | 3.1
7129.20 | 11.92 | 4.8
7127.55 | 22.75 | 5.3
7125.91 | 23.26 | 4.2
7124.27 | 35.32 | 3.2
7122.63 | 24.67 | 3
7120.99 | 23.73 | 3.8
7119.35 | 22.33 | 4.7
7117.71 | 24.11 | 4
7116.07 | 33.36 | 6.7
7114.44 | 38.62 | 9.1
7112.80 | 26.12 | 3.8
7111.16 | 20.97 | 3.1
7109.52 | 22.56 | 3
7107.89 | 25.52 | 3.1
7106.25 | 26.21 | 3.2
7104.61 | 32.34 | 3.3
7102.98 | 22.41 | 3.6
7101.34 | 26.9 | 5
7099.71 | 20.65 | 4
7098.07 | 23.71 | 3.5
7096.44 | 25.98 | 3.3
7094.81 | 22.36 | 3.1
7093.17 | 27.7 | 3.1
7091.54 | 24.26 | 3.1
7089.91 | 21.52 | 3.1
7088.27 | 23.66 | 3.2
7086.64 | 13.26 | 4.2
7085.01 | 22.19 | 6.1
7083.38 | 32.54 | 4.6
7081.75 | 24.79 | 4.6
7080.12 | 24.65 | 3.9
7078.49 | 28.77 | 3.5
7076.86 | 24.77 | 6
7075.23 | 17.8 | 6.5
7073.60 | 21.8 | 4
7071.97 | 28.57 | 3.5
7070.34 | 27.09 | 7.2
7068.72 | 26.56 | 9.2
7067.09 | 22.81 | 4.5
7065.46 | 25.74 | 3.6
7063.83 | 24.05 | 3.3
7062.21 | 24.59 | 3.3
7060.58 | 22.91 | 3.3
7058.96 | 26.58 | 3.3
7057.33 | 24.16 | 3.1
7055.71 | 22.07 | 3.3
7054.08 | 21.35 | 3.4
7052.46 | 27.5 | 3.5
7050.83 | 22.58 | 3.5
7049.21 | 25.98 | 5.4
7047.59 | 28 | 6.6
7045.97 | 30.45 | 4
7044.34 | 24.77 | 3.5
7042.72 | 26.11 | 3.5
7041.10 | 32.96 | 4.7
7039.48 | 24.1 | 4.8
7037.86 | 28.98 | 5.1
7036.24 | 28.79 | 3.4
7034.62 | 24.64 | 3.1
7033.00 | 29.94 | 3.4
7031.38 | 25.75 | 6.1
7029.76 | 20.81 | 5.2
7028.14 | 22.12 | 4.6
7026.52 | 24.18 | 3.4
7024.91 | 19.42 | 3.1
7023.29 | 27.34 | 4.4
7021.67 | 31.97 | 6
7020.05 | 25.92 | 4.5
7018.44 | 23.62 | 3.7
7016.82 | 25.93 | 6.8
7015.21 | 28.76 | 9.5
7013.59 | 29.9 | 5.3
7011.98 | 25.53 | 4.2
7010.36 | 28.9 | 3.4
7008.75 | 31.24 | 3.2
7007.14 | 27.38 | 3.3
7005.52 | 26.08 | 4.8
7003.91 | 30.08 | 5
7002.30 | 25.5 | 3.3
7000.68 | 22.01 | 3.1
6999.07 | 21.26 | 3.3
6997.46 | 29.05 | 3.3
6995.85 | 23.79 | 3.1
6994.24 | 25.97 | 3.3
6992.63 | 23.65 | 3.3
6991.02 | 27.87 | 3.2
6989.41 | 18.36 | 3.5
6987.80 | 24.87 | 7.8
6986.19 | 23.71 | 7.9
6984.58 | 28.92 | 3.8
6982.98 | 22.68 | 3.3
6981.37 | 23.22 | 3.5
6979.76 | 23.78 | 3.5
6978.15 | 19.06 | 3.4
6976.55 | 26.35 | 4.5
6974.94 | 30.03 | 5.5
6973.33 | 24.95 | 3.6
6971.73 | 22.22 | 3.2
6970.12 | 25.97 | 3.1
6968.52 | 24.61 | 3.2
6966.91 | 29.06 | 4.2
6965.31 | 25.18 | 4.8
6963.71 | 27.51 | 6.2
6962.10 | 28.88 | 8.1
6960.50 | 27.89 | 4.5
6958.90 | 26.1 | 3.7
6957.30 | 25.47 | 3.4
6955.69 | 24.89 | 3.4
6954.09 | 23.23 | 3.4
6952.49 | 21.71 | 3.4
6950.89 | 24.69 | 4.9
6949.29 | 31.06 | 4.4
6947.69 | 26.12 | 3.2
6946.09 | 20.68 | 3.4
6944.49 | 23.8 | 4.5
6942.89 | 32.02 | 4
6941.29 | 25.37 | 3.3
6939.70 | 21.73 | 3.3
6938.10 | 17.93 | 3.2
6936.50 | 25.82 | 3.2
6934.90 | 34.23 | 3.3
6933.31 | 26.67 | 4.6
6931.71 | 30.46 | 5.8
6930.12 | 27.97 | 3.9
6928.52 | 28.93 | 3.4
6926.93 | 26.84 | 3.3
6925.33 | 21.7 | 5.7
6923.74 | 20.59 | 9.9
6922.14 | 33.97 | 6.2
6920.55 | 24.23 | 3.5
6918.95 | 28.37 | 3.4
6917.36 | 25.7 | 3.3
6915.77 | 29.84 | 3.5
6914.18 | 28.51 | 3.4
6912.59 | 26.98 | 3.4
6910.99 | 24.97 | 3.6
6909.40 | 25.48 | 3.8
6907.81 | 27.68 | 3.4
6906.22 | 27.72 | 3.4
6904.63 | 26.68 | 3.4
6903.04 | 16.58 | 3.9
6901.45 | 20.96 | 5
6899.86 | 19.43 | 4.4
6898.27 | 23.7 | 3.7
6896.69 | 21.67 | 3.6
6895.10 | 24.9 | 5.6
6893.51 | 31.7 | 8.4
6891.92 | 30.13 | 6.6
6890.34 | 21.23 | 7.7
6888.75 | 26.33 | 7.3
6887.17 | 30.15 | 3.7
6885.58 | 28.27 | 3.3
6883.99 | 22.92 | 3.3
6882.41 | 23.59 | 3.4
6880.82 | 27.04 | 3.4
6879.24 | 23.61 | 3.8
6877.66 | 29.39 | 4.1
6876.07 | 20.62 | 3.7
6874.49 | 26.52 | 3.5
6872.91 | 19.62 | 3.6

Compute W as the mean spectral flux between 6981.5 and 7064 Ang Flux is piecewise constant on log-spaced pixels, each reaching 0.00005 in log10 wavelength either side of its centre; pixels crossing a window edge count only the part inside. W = 25.7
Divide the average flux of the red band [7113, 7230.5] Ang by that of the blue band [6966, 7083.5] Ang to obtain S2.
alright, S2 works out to 0.93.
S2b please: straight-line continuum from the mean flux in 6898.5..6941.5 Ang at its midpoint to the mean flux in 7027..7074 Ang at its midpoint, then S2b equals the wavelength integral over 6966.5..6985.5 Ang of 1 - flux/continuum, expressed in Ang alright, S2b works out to 0.5 Ang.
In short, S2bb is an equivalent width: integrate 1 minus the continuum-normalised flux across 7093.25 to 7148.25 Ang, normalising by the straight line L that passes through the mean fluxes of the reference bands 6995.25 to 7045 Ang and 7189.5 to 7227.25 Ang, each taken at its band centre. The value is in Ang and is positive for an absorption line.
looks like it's 1.3 Ang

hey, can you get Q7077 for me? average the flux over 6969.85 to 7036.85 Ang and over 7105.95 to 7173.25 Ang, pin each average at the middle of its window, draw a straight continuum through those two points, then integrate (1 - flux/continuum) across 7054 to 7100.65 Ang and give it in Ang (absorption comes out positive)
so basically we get 1.0 Ang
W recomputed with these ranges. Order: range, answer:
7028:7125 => 25.4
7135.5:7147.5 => 22.5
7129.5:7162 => 24.1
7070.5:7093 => 23.9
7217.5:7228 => 23.4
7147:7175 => 23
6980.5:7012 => 25.5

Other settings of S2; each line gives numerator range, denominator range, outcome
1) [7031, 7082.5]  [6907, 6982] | 0.98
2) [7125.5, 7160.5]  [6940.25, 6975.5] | 0.91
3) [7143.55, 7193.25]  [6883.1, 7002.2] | 0.90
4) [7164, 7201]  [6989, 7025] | 0.82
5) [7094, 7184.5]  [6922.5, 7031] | 0.93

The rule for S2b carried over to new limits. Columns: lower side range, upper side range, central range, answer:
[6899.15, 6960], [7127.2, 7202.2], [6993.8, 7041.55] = -3.5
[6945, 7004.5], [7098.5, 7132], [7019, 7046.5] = -1.2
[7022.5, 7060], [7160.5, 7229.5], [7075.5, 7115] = -0.5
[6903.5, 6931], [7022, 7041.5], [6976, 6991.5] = 1.4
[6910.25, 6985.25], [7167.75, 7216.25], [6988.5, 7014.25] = -0.8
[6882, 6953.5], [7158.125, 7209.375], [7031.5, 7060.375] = -2.6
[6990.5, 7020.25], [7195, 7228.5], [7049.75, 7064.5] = 1.1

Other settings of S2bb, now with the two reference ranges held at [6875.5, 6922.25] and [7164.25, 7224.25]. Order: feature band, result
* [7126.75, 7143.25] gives 1.3 Ang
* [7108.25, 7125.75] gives -2.8 Ang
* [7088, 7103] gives -0.3 Ang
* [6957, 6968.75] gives -1.0 Ang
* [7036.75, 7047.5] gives -1.7 Ang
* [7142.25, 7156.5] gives -1.4 Ang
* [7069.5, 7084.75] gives -1.2 Ang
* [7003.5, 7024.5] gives -2.8 Ang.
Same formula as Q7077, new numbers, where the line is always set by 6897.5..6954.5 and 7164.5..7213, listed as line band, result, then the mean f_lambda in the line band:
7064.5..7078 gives -0.5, 24.5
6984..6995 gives 0.0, 24.7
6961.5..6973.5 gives -0.5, 26.1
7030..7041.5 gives -1.5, 27.3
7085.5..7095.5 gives 0.5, 22.1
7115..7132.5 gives -1.3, 24.7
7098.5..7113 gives -1.0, 24.8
